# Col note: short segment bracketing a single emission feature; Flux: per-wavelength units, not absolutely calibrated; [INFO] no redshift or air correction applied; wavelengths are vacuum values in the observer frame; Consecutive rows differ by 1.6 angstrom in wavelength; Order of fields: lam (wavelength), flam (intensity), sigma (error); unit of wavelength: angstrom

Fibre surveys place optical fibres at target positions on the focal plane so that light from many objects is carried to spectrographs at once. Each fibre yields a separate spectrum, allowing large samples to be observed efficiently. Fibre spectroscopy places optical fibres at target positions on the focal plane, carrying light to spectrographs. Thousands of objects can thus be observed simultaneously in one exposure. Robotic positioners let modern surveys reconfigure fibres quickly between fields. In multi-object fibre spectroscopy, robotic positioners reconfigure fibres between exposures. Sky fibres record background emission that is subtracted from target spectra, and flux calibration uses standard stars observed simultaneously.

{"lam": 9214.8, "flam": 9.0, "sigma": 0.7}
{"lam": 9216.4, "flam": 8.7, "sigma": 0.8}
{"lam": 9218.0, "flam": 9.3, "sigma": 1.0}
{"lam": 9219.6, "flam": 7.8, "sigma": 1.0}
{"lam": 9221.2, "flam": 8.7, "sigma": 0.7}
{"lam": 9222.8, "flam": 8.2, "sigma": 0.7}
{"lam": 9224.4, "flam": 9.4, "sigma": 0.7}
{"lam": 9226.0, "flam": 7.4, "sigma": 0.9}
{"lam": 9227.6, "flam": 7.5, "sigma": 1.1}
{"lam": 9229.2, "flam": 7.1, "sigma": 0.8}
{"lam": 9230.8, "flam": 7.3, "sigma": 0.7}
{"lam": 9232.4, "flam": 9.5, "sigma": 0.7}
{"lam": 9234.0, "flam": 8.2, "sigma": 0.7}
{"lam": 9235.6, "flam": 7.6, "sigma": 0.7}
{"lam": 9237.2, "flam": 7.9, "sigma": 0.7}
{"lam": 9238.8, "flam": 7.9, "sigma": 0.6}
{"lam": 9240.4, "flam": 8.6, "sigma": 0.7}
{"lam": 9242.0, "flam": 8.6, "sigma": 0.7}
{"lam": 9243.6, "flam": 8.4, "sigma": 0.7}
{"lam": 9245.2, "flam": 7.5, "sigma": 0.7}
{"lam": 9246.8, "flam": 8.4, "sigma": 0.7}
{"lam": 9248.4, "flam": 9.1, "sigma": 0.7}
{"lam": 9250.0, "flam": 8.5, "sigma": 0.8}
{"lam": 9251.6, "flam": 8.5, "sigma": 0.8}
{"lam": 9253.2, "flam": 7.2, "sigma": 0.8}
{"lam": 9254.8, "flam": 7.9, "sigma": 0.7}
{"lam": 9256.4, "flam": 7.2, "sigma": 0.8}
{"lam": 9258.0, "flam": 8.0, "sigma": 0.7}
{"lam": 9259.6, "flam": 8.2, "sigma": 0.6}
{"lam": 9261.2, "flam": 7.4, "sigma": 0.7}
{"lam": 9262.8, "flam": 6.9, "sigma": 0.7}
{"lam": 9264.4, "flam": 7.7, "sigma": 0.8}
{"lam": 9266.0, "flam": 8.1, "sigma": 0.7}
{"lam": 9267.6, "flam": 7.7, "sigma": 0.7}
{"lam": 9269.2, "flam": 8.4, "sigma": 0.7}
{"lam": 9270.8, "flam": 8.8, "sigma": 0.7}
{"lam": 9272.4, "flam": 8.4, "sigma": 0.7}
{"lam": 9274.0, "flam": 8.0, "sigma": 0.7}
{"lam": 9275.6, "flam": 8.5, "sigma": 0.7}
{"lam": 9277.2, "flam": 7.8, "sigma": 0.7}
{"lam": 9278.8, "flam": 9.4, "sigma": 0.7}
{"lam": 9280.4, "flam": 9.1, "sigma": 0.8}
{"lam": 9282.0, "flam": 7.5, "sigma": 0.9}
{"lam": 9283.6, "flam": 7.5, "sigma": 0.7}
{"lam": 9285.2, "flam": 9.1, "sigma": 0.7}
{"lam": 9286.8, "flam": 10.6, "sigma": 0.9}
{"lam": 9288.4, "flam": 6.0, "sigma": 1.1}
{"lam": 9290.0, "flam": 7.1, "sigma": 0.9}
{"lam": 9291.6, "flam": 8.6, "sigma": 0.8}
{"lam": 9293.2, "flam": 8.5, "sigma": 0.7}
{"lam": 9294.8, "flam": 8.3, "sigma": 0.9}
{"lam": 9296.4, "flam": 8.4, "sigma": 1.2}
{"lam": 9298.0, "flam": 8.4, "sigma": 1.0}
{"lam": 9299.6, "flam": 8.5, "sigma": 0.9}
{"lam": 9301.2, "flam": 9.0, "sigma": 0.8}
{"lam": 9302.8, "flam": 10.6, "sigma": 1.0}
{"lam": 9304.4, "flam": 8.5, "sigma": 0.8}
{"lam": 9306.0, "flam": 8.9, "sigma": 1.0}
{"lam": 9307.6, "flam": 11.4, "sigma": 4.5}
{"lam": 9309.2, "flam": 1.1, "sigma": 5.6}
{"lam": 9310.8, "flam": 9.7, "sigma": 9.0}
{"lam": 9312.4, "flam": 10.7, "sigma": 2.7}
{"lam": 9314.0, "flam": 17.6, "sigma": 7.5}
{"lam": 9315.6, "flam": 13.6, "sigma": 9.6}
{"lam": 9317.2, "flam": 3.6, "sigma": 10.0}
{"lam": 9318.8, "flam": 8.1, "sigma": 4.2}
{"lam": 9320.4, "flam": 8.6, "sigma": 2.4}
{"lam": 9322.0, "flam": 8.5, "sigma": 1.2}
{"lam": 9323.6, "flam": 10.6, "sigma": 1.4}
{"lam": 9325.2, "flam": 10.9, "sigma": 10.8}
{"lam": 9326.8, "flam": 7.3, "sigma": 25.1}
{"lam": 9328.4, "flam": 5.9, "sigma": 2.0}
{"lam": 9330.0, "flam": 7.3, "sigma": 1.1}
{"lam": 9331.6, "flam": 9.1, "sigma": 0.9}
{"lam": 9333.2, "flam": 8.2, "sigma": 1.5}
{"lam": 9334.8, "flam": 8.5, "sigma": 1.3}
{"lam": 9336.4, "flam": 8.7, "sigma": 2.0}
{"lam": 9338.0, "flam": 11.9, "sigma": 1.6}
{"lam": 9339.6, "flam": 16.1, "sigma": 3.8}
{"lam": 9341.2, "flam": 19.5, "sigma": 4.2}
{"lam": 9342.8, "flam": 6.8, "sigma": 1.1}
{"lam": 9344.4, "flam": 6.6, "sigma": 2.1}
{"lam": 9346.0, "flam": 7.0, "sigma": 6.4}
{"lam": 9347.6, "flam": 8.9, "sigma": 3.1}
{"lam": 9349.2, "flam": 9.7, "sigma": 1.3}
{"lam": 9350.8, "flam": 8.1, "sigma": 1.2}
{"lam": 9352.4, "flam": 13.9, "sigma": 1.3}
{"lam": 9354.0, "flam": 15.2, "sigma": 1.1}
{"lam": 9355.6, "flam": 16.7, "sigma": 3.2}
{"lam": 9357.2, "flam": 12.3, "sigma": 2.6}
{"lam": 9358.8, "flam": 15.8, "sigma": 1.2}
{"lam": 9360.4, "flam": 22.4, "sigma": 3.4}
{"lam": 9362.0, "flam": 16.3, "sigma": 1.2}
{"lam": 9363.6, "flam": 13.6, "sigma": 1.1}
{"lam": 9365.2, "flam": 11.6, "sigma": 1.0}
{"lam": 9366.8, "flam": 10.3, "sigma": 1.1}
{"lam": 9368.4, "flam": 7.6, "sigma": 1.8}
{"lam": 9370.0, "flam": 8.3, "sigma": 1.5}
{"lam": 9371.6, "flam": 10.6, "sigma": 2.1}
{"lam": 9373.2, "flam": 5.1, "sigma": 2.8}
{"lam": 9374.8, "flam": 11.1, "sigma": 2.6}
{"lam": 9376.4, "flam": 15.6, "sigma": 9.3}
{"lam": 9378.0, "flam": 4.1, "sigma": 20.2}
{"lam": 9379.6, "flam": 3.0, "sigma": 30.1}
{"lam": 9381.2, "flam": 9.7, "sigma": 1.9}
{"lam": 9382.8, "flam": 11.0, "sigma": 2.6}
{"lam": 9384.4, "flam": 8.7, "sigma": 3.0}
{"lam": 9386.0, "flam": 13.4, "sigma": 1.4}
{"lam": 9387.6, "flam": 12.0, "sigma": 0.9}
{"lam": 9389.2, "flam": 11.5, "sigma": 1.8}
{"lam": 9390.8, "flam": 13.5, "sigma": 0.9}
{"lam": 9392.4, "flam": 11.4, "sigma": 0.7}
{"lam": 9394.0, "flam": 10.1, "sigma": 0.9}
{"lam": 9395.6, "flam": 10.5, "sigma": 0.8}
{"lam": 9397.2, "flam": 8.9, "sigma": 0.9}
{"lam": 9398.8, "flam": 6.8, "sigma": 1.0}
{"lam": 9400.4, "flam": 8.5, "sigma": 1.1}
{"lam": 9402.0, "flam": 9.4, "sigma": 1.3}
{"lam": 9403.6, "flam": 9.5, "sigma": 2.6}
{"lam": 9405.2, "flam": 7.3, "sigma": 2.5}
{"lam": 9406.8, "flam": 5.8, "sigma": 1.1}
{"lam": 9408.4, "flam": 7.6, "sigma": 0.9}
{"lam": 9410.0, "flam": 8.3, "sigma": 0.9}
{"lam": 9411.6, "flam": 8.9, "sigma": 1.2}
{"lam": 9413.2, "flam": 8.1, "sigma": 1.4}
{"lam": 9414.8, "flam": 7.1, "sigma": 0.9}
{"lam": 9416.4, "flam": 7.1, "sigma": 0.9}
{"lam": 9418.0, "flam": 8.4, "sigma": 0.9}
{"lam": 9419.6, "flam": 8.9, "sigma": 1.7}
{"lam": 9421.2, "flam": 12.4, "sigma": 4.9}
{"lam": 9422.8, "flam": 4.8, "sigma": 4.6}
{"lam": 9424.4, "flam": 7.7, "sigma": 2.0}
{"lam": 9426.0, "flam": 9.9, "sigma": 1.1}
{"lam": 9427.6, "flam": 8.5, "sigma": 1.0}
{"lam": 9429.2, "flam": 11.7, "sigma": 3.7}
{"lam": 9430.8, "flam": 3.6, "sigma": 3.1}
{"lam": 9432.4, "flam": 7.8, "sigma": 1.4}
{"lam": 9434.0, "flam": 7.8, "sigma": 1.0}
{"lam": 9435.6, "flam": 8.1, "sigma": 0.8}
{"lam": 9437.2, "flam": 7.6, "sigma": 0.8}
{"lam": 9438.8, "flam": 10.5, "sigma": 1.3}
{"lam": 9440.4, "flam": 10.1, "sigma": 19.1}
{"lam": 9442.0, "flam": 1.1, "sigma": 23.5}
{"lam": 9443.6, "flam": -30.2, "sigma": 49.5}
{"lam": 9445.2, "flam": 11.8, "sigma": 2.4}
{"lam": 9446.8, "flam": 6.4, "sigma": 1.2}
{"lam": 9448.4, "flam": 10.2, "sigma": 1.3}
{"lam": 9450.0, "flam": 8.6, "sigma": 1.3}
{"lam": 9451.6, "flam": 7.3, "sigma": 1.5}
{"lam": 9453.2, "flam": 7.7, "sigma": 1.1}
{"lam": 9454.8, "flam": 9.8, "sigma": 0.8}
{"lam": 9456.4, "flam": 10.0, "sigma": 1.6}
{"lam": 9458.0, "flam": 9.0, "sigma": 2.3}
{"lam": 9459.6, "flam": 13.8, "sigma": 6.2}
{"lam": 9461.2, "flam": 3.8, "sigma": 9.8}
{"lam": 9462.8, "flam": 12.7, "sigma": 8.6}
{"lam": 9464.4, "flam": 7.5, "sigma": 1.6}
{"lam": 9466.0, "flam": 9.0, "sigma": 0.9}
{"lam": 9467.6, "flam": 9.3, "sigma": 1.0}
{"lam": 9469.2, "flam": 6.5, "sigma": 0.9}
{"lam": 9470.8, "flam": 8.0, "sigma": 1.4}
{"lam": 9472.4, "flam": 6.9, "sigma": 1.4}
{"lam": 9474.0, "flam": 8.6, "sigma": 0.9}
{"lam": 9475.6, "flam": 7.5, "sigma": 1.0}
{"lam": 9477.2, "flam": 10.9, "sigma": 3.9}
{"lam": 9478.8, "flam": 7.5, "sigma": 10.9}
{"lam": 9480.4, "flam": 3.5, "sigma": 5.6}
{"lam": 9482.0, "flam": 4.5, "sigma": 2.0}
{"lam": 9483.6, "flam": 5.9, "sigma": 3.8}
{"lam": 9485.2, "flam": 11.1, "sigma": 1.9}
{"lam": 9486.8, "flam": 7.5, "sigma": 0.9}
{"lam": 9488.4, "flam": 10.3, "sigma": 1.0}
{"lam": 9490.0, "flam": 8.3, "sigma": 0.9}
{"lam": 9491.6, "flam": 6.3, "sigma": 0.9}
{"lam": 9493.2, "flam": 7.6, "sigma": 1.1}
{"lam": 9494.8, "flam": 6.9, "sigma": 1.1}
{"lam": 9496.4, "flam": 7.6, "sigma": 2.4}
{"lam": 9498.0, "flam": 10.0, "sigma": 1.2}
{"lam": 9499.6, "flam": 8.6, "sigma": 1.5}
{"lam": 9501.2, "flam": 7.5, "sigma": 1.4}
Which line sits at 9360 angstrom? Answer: H-alpha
